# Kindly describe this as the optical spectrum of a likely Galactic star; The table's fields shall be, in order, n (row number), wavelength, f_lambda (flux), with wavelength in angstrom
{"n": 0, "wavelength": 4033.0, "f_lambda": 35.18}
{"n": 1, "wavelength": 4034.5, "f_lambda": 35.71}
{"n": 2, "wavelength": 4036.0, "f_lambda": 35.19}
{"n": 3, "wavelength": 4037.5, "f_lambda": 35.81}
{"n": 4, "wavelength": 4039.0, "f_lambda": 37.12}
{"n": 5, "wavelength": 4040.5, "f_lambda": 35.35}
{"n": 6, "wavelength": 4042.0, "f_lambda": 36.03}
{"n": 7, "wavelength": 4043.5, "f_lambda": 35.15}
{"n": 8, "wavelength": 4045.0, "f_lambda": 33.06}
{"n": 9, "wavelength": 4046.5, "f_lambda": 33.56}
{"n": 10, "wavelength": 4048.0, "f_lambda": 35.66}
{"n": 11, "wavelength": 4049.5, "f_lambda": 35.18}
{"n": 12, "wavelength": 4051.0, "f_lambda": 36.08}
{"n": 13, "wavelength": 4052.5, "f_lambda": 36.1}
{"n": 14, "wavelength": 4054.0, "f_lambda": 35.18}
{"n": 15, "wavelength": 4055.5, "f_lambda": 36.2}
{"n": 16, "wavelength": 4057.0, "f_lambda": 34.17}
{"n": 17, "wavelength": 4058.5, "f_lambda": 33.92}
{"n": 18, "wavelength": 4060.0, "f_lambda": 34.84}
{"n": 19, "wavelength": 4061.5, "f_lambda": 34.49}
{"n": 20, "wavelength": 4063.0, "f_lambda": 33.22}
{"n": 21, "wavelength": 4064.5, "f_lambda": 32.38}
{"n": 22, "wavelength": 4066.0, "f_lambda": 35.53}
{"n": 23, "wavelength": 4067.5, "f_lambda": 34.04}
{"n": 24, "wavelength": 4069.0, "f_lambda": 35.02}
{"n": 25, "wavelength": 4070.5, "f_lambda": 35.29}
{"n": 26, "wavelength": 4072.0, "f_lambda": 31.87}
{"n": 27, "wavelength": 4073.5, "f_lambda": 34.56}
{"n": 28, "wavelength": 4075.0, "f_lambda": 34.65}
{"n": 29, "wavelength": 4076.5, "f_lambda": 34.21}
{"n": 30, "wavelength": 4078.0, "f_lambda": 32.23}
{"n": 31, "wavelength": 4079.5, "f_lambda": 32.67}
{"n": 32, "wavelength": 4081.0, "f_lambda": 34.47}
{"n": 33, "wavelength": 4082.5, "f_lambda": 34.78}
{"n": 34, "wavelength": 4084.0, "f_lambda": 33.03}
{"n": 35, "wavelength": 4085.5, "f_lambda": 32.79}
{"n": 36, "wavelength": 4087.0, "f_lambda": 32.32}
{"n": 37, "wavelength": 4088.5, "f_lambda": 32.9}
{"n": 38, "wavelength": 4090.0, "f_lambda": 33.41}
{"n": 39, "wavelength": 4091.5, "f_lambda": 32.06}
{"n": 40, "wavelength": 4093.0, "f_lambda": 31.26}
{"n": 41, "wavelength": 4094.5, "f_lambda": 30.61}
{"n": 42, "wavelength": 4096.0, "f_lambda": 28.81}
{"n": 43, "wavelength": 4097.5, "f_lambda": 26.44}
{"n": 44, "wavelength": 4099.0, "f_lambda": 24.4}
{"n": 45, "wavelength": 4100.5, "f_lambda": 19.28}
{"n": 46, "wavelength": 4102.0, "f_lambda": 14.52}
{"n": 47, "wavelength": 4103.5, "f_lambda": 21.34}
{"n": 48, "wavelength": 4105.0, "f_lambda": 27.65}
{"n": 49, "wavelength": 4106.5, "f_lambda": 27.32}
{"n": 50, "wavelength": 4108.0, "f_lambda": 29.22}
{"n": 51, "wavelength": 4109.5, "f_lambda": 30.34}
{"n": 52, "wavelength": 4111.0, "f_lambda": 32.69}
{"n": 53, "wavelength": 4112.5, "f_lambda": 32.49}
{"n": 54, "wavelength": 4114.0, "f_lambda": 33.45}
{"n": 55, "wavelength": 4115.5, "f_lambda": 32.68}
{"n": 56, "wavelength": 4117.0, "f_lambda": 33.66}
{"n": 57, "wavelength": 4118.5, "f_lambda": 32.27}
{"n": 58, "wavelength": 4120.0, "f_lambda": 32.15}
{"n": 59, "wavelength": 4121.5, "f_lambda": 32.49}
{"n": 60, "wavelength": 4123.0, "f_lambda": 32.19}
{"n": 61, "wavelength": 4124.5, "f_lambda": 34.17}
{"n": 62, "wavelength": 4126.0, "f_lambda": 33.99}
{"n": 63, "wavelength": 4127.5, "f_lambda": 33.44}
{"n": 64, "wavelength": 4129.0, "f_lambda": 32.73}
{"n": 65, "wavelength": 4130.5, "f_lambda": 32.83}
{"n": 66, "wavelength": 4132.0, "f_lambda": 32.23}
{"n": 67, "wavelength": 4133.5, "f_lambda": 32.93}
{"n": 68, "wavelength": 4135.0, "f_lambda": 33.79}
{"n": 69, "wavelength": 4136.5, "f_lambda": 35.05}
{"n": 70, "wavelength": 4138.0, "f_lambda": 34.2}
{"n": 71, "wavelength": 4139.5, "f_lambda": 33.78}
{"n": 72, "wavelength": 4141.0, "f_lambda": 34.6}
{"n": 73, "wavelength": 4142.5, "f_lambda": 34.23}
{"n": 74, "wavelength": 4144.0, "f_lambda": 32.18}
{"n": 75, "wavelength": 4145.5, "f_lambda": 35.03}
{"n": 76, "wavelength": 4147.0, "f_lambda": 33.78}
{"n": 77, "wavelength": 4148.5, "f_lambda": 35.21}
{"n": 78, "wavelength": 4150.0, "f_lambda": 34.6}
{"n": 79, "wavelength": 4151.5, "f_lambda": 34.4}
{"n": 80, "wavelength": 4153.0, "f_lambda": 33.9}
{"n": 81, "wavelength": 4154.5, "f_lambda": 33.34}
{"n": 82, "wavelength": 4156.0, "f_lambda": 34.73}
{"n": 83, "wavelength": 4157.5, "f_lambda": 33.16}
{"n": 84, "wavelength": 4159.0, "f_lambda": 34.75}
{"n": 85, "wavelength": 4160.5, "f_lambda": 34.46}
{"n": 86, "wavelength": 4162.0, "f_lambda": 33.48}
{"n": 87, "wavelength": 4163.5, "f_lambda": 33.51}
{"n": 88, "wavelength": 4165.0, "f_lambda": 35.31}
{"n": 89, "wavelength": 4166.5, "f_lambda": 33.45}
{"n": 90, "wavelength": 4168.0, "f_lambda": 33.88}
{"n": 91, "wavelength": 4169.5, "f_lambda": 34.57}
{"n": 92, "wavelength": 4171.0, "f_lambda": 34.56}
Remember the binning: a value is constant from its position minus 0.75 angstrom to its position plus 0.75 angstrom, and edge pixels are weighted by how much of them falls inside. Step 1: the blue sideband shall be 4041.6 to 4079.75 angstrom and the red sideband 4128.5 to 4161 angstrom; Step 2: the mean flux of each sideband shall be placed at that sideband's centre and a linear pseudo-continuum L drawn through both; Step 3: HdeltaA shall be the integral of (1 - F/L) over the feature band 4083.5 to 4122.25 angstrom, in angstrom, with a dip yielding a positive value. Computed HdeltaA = 5.2 angstrom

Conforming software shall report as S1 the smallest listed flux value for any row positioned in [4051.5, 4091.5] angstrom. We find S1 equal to 31.87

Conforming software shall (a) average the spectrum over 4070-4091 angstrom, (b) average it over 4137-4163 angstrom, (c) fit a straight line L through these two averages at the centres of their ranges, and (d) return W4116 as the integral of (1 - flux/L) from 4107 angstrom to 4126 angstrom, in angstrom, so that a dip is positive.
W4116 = 0.8 angstrom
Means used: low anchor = 33.5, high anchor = 34.1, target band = 32.3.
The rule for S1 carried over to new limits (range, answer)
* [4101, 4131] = 14.52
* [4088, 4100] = 24.4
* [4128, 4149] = 32.18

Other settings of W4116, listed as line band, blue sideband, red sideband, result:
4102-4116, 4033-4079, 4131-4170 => 2.2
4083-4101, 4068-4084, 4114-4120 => 1.9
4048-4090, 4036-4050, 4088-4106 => -4.1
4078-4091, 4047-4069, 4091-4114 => -1.2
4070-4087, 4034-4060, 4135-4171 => 0.6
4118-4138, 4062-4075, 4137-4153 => 0.6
